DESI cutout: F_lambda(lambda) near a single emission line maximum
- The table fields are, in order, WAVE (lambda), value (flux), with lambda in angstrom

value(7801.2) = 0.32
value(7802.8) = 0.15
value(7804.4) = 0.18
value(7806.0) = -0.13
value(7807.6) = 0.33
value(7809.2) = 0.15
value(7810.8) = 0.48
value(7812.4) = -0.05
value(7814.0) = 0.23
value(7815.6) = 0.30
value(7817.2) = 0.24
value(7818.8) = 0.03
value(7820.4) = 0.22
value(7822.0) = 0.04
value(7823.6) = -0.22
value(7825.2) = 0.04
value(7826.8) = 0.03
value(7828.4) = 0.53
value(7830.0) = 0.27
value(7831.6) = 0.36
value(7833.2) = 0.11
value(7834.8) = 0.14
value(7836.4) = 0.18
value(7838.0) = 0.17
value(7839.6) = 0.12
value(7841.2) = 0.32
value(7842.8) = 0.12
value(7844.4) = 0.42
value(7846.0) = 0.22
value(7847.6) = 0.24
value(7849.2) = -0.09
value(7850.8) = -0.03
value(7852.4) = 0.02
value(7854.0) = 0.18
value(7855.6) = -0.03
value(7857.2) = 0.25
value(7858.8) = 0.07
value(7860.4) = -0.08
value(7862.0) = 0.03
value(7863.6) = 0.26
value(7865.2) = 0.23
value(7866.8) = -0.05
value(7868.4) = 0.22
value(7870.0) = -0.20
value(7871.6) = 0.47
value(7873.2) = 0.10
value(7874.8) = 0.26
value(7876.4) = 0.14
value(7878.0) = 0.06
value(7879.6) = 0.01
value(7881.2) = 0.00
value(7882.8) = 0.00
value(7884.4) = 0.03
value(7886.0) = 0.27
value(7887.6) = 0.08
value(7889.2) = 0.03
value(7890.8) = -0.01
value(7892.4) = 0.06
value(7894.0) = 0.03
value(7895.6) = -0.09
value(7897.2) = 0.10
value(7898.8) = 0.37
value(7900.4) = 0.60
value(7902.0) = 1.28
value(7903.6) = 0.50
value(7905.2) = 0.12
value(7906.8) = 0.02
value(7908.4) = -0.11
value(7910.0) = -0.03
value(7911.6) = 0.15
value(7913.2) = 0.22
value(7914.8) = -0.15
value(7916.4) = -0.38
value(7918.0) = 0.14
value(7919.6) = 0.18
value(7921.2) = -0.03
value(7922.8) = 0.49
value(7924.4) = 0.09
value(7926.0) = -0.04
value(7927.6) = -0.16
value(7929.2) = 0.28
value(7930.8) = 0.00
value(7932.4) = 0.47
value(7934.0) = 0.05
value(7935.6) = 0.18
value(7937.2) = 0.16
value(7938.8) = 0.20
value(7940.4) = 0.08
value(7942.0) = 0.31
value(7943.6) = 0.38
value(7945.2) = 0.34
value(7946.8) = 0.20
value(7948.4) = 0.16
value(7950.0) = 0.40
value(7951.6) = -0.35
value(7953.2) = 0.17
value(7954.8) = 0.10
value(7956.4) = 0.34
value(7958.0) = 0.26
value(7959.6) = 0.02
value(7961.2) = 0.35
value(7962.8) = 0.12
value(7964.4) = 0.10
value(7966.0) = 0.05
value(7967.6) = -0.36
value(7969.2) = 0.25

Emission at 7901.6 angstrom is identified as H-beta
